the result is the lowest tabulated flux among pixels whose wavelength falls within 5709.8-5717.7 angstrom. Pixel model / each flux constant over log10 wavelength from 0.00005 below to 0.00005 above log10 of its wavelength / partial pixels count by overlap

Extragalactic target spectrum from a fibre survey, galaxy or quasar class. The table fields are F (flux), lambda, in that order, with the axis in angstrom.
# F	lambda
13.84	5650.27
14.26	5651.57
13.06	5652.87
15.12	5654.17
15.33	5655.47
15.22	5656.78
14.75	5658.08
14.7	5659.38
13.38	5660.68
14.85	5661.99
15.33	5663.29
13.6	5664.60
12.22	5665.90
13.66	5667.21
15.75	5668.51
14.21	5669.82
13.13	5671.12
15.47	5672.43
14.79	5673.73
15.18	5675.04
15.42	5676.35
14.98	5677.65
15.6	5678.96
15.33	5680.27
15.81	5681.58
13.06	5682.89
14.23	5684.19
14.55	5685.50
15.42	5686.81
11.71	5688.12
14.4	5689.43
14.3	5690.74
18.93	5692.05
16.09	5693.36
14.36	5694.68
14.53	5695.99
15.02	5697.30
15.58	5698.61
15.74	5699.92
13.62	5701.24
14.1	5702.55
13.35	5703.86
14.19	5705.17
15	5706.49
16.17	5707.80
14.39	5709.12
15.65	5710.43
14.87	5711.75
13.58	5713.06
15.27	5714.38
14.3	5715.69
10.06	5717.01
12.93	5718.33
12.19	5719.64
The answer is 10.06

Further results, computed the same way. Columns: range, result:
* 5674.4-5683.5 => 13.06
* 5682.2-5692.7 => 11.71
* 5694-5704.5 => 13.35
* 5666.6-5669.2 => 13.66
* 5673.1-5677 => 14.79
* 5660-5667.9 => 12.22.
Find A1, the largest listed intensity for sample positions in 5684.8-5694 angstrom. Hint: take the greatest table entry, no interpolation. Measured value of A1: 18.93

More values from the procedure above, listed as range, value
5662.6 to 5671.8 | 15.75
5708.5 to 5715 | 15.65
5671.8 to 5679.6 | 15.6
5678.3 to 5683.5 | 15.81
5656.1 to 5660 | 15.22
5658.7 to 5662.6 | 14.85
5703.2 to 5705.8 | 14.19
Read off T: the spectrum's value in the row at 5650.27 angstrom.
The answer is 13.84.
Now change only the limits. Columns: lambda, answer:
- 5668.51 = 15.75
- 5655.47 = 15.33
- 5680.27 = 15.33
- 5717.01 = 10.06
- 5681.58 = 15.81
